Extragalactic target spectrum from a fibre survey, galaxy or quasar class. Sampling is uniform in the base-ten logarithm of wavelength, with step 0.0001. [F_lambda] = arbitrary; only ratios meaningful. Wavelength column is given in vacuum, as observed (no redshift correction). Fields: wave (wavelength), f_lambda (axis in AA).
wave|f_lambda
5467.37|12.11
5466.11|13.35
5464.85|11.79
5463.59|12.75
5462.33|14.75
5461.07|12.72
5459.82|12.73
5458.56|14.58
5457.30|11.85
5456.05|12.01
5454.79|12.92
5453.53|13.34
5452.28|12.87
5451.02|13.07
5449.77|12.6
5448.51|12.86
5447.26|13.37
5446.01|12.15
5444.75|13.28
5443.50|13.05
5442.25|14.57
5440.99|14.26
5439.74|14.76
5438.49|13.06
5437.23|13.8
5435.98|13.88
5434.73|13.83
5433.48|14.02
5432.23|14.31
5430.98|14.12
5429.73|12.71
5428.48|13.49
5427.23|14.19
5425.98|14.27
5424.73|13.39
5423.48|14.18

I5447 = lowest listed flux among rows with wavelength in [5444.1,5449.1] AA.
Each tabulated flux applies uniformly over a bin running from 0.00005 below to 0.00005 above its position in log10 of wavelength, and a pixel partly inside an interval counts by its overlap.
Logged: 12.15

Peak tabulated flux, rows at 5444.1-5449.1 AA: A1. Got 13.37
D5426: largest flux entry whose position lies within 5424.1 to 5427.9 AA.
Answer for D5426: 14.27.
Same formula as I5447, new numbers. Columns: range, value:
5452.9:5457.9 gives 11.85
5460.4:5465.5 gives 11.79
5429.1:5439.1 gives 12.71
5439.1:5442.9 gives 14.26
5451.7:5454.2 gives 12.87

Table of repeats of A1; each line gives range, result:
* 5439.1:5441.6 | 14.76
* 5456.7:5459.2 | 14.58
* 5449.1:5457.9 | 13.34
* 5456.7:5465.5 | 14.75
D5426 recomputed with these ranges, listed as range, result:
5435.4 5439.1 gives 13.88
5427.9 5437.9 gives 14.31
